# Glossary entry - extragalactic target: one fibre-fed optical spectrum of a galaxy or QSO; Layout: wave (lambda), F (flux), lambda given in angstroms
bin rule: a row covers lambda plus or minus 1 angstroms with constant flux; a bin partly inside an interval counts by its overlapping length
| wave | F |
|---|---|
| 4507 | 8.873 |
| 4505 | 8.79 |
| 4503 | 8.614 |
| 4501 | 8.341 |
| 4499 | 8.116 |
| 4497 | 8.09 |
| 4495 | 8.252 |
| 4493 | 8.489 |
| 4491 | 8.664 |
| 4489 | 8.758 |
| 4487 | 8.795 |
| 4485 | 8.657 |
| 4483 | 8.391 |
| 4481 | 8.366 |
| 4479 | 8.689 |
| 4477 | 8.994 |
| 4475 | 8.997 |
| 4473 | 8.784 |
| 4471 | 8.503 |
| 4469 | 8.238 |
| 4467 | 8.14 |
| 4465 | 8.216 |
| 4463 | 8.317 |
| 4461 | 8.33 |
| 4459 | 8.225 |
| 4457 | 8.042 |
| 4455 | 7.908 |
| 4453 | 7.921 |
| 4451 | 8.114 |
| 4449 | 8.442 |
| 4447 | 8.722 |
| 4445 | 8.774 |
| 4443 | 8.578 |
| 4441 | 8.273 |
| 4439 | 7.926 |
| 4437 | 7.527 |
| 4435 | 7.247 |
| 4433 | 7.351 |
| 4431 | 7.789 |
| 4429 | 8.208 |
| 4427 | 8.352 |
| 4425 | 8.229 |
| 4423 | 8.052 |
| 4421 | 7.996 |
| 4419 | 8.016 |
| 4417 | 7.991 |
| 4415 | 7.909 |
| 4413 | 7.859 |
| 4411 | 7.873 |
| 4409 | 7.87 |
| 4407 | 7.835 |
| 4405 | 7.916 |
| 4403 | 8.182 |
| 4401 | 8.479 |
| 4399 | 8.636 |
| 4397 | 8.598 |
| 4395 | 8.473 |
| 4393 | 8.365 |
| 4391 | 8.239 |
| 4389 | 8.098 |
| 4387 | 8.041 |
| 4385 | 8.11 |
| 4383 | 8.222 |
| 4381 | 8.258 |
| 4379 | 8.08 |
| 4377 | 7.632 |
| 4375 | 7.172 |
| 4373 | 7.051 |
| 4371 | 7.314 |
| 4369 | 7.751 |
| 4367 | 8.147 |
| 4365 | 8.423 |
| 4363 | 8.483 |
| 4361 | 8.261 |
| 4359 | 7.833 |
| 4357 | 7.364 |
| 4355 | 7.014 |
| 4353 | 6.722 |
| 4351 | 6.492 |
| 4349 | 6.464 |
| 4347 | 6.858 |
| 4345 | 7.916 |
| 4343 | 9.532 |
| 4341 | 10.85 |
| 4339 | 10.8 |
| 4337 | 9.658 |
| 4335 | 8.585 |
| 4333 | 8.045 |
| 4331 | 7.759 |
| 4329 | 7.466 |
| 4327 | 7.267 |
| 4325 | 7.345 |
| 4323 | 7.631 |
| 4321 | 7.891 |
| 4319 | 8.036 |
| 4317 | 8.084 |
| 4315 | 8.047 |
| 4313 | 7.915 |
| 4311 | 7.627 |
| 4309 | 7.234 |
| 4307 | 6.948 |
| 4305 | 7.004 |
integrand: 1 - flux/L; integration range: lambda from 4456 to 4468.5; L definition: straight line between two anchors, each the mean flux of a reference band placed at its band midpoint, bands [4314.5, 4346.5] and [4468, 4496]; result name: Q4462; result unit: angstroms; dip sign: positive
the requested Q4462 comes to 0.54 angstroms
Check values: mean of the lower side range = 8.41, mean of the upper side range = 8.61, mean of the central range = 8.21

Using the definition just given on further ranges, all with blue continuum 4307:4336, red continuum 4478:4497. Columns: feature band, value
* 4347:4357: 1.44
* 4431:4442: 0.82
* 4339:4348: -1.33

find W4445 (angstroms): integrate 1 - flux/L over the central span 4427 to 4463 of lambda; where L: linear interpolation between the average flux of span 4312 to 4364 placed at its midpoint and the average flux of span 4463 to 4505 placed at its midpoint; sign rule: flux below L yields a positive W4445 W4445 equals 1.2 angstroms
